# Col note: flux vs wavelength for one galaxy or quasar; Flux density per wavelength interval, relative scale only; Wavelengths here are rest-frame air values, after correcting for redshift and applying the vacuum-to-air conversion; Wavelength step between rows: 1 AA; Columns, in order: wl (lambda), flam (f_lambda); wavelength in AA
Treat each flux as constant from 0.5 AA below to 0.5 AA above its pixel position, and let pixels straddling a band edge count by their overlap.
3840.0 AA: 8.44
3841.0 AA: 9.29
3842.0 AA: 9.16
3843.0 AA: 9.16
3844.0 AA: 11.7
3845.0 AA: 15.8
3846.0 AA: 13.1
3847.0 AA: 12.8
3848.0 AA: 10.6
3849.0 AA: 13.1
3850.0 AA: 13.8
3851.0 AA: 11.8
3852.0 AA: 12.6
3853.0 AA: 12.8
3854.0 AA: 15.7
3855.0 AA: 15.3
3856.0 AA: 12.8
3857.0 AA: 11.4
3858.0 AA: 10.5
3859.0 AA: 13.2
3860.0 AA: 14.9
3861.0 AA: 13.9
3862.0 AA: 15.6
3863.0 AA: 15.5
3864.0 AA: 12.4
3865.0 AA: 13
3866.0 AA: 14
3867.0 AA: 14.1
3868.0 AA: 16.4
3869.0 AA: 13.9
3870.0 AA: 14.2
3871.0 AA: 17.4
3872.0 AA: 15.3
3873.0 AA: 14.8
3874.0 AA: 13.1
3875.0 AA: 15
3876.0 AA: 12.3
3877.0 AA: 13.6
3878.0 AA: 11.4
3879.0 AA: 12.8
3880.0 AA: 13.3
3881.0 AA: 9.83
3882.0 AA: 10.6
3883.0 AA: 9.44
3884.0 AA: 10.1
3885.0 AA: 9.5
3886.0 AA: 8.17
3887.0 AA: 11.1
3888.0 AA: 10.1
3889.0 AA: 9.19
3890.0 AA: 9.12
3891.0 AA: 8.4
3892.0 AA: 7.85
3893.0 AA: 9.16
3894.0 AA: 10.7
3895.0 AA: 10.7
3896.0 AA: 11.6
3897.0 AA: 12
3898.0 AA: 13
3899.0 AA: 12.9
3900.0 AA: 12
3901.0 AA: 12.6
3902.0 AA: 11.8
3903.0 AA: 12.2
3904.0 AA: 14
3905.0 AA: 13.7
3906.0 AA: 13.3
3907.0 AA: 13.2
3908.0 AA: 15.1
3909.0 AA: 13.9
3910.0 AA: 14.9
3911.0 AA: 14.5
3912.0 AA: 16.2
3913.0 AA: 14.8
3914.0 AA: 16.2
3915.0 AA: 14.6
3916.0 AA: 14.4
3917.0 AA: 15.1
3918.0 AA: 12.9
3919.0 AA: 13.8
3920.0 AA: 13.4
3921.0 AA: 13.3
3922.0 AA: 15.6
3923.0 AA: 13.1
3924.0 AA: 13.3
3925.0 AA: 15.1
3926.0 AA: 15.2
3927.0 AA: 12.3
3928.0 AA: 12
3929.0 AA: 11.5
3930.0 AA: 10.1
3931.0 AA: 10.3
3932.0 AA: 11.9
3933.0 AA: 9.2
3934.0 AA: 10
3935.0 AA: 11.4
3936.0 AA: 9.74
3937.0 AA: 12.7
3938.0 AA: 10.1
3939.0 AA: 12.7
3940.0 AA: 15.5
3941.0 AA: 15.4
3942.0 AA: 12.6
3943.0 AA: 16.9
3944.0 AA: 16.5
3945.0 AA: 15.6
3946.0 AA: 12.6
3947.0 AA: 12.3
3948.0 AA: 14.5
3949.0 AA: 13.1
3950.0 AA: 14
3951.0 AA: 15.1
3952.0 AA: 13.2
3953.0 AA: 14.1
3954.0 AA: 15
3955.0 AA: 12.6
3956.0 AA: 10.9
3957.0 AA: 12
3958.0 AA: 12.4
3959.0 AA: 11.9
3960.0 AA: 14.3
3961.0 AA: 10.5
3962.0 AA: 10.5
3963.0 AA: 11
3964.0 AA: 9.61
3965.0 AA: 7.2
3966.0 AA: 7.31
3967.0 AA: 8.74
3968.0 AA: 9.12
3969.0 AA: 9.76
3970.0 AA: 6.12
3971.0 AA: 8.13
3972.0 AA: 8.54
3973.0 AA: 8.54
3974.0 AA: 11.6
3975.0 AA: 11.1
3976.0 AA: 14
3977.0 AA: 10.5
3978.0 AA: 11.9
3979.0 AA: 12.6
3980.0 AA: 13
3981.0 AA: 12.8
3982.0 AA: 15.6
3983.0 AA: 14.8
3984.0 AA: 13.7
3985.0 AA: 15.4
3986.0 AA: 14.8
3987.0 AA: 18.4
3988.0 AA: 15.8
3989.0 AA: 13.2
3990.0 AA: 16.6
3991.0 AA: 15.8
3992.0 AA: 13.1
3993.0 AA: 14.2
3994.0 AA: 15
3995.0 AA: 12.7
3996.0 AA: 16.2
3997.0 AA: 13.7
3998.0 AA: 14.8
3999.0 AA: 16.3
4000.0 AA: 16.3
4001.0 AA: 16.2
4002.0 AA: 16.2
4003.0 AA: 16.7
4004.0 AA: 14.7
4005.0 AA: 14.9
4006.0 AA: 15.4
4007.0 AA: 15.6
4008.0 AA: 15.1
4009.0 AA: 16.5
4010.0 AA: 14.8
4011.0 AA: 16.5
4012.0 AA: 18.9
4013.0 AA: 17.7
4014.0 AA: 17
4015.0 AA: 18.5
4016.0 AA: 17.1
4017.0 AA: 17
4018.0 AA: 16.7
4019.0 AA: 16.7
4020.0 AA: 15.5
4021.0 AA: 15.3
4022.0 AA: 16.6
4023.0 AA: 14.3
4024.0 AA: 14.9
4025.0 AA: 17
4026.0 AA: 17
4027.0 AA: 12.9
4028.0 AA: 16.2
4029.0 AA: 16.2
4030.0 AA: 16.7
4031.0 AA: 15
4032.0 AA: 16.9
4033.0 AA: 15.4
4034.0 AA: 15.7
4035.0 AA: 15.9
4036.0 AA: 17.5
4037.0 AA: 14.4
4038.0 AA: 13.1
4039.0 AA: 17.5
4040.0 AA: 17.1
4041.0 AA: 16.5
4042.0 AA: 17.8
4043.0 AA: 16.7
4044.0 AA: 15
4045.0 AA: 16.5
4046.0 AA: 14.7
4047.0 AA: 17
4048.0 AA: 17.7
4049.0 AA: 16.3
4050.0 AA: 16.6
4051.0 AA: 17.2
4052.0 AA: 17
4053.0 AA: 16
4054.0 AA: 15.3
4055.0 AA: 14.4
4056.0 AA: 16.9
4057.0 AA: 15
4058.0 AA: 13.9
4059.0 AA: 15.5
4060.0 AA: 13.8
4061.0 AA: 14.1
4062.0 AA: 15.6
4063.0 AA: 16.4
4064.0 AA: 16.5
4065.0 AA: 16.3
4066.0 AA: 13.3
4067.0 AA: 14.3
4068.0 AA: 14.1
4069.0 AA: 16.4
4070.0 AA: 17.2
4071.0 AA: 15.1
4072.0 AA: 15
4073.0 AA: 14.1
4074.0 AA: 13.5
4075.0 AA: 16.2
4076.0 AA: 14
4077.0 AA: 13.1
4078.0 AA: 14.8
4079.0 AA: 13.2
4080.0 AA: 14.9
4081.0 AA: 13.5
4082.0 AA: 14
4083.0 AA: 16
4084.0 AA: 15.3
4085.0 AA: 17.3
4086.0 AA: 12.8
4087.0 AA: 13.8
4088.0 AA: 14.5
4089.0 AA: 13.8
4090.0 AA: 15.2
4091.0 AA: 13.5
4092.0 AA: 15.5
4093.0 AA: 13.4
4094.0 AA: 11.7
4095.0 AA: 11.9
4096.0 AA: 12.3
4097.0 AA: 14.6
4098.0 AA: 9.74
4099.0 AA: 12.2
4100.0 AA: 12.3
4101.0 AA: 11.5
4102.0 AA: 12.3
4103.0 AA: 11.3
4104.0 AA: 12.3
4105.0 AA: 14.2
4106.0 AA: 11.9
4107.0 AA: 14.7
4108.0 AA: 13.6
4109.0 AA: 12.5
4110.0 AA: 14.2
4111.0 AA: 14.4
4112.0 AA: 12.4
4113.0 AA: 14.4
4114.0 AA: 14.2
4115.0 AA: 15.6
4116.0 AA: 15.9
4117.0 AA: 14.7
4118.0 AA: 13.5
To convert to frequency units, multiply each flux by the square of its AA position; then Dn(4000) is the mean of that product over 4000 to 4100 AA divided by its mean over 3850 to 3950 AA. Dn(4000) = 1.29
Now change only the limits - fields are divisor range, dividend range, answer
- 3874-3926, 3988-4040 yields 1.34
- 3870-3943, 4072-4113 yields 1.19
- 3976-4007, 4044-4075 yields 1.09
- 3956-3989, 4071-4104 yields 1.24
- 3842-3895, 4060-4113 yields 1.26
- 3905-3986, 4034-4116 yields 1.24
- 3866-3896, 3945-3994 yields 1.10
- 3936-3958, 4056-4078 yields 1.17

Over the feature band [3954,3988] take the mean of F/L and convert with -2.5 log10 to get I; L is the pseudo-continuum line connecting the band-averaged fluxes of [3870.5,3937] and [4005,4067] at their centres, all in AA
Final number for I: 0.22 mag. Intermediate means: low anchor 12.4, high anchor 16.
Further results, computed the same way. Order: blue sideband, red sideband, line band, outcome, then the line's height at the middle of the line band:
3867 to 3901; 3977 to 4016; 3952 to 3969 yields 0.26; 14.2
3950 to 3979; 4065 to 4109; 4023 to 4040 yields -0.25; 12.6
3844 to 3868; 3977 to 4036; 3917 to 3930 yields 0.08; 14.4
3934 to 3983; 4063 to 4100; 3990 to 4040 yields -0.21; 13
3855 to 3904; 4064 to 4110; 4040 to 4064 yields -0.17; 13.6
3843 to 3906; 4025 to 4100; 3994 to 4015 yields -0.11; 14.3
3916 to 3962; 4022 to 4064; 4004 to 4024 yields -0.08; 15.1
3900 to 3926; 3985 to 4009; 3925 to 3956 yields 0.12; 14.4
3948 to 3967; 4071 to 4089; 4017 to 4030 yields -0.19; 13.3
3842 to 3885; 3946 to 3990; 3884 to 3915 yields 0.06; 12.8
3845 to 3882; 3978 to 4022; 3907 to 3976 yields 0.17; 14.6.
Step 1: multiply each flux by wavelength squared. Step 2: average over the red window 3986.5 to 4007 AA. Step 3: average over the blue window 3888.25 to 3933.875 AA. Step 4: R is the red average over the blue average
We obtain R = 1.27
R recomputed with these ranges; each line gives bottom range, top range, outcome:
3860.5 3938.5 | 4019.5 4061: 1.35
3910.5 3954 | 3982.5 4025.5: 1.21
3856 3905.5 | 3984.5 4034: 1.37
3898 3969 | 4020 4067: 1.30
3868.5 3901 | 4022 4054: 1.49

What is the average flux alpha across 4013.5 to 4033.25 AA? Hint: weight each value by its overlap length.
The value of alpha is 16.2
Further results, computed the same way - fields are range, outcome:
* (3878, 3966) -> 12.4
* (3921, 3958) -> 13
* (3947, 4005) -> 12.9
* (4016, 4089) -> 15.5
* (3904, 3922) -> 14.3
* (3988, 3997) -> 14.6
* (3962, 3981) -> 10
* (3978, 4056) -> 15.7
